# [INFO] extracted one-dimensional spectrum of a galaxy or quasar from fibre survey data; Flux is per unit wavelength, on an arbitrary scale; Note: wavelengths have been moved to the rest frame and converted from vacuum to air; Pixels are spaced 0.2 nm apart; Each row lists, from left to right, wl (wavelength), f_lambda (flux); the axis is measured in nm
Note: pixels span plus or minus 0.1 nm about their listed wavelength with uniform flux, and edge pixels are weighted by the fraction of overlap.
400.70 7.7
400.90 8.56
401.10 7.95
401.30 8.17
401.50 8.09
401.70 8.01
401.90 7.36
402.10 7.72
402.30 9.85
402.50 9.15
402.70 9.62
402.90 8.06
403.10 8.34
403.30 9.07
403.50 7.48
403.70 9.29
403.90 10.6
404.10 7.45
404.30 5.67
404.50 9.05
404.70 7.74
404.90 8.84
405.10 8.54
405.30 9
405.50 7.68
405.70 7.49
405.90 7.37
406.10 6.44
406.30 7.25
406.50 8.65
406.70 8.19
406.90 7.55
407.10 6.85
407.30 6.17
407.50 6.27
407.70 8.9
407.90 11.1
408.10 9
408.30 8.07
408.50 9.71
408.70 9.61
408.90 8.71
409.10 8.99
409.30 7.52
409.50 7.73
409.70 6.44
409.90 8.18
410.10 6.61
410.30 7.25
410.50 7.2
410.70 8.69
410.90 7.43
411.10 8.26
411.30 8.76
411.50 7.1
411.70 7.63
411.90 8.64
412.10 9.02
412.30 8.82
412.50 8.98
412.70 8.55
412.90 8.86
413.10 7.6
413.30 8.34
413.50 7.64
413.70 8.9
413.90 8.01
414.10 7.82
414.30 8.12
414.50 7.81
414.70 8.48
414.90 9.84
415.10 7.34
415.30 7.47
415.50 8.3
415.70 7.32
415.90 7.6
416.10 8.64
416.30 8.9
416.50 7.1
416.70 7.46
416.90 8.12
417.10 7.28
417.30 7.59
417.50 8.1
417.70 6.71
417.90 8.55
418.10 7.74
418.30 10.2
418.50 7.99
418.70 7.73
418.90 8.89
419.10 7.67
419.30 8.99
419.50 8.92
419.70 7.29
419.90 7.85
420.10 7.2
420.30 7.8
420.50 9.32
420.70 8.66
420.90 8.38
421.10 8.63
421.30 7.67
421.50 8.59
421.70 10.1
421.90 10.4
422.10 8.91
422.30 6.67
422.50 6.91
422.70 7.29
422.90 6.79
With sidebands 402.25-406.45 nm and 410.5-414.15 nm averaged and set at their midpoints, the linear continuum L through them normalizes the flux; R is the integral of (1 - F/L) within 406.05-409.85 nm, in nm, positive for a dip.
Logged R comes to 0.083 nm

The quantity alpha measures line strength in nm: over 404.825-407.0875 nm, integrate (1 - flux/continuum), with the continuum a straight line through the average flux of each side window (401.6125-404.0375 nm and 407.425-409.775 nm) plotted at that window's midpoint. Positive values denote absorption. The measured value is 0.20 nm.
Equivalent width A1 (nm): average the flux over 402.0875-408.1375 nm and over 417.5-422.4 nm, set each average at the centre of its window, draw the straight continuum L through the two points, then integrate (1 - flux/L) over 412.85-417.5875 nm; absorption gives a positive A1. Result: 0.17 nm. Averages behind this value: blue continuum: 8.2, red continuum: 8.36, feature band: 8.02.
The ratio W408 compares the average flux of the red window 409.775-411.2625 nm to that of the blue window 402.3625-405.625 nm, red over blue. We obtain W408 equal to 0.91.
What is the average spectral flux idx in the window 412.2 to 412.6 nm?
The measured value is 8.9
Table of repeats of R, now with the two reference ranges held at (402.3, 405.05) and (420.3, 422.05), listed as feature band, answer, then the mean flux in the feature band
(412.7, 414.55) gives 0.125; 8.15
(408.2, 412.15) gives 0.277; 8.07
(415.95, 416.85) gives 0.081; 8.01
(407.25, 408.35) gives 0.035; 8.35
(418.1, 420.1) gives 0.126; 8.3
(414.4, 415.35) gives 0.059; 8.23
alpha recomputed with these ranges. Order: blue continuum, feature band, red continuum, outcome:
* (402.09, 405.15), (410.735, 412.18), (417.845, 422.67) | 0.056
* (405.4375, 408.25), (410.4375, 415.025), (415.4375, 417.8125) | -0.306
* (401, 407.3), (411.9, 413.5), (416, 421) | -0.083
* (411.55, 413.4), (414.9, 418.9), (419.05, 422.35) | 0.226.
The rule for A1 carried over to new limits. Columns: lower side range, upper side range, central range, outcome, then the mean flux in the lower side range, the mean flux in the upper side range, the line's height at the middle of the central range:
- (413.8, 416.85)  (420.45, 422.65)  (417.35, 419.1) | 0.01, 8.02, 8.52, 8.25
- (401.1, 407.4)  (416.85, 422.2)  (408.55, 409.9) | -0.01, 8.09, 8.35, 8.17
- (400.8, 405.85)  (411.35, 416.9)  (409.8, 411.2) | 0.10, 8.34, 8.16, 8.22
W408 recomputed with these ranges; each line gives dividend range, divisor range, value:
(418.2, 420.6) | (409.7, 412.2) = 1.06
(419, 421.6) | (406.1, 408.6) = 1.02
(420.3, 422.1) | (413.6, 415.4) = 1.09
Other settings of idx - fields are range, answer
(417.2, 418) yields 7.74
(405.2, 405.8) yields 8.06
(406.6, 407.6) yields 7.01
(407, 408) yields 7.86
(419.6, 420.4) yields 7.54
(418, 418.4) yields 8.97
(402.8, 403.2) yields 8.2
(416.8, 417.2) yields 7.7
